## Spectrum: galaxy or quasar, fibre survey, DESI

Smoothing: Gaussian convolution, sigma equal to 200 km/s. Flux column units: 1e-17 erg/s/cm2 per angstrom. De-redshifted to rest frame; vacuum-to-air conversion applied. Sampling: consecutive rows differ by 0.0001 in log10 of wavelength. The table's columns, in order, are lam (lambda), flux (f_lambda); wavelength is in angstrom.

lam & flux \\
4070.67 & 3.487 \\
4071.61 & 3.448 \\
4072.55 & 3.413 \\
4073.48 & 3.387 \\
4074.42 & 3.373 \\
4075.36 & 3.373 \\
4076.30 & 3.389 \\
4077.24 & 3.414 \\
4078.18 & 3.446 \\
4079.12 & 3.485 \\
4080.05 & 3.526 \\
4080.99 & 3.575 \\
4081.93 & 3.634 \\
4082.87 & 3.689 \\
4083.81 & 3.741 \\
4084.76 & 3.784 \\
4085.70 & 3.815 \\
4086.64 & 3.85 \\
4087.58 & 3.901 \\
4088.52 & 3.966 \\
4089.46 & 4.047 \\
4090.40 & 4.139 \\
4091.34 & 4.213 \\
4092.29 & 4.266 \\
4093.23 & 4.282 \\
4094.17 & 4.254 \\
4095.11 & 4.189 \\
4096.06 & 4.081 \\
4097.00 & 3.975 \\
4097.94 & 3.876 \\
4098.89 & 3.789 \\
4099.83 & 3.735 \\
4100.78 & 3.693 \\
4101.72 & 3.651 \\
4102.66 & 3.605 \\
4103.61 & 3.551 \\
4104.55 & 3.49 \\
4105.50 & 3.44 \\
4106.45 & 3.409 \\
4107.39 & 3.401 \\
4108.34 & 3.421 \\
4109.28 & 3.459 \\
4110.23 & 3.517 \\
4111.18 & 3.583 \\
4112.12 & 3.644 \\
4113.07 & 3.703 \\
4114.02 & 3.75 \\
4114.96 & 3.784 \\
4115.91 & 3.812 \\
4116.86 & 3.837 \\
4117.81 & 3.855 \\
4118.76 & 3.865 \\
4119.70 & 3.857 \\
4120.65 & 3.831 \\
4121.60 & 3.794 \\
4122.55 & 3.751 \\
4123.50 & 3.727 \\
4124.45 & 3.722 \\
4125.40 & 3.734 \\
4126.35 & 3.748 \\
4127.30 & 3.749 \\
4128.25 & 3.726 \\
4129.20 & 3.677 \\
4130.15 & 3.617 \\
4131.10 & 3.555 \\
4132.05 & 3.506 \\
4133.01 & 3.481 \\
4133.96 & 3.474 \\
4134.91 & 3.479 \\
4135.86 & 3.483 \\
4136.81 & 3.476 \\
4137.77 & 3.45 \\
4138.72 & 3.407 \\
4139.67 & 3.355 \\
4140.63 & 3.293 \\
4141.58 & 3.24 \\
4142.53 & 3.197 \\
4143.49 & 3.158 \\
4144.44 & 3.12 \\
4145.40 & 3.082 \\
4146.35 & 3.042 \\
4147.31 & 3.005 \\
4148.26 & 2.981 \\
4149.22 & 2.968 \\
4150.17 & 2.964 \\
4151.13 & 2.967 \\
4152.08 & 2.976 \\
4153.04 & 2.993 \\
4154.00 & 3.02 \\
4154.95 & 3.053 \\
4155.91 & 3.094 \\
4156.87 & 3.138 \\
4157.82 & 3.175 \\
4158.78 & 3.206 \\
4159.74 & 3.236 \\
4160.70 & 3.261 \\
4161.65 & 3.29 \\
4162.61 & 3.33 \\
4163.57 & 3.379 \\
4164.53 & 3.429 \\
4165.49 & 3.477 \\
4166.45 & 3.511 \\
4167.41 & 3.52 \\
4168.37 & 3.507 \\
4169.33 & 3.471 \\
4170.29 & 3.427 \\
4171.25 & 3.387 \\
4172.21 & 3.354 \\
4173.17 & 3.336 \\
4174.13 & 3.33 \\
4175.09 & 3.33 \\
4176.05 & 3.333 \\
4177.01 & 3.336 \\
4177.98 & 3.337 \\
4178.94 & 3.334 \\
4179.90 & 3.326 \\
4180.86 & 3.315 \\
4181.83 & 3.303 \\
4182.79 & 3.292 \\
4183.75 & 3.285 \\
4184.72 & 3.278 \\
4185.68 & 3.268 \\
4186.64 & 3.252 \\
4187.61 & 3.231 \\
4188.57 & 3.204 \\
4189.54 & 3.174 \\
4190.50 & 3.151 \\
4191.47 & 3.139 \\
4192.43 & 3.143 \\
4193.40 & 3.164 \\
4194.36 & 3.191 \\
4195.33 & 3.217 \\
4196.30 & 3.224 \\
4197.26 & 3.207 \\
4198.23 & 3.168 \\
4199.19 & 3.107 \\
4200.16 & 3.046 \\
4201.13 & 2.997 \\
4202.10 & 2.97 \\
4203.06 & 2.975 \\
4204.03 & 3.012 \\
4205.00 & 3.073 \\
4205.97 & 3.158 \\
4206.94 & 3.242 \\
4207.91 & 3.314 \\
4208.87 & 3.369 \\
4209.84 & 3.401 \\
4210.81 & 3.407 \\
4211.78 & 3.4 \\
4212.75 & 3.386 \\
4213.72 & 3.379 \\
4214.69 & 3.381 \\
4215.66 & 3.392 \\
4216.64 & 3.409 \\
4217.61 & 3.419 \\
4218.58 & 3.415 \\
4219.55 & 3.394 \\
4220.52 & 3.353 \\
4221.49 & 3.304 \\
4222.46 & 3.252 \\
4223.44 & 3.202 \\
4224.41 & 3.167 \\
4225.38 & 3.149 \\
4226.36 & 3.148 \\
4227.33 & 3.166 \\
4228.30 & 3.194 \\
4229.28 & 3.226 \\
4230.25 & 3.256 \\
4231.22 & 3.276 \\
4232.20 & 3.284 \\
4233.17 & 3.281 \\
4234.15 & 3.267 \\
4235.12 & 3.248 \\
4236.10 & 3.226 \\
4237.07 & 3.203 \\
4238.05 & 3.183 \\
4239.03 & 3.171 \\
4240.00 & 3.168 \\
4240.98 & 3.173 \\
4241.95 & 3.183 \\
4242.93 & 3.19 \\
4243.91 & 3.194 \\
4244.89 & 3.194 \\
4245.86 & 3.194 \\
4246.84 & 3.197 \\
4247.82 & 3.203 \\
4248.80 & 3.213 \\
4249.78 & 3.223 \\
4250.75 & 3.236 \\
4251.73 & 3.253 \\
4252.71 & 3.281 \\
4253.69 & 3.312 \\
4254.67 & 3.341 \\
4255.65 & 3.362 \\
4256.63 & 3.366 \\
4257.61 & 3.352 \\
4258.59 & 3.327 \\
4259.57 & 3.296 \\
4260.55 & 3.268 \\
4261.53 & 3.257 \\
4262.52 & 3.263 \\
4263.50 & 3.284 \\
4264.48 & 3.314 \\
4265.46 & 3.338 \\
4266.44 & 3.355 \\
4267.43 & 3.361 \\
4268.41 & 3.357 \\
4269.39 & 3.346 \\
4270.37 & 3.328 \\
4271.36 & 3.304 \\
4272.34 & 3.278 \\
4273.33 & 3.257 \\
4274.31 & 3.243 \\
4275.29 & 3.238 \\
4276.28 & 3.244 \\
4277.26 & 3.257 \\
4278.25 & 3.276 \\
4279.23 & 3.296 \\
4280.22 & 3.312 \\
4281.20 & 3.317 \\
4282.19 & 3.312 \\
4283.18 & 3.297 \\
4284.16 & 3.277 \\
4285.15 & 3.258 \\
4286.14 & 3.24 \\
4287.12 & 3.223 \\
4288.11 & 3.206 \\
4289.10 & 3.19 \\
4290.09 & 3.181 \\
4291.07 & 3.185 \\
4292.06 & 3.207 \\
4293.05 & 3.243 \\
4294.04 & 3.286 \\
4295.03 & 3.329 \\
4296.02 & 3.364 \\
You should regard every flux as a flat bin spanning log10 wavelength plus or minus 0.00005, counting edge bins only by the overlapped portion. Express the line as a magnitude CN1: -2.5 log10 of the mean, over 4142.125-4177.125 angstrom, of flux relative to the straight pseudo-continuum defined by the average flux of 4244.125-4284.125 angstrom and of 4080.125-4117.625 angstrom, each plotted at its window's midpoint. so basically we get 0.12 mag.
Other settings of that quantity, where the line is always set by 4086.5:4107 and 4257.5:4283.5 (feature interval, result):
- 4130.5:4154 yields 0.16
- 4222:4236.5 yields 0.07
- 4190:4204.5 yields 0.14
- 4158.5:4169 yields 0.08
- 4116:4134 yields 0.02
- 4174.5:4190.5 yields 0.10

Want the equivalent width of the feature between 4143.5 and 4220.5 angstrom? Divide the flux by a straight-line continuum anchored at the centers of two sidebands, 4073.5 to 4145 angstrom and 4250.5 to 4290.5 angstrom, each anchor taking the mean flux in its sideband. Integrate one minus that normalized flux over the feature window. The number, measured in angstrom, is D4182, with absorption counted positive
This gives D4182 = 5.6 angstrom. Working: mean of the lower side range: 3.66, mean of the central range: 3.24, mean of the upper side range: 3.29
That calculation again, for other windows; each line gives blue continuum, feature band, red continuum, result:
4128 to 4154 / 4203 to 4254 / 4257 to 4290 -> 0.4 angstrom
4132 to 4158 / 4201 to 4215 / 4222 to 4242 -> -0.1 angstrom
